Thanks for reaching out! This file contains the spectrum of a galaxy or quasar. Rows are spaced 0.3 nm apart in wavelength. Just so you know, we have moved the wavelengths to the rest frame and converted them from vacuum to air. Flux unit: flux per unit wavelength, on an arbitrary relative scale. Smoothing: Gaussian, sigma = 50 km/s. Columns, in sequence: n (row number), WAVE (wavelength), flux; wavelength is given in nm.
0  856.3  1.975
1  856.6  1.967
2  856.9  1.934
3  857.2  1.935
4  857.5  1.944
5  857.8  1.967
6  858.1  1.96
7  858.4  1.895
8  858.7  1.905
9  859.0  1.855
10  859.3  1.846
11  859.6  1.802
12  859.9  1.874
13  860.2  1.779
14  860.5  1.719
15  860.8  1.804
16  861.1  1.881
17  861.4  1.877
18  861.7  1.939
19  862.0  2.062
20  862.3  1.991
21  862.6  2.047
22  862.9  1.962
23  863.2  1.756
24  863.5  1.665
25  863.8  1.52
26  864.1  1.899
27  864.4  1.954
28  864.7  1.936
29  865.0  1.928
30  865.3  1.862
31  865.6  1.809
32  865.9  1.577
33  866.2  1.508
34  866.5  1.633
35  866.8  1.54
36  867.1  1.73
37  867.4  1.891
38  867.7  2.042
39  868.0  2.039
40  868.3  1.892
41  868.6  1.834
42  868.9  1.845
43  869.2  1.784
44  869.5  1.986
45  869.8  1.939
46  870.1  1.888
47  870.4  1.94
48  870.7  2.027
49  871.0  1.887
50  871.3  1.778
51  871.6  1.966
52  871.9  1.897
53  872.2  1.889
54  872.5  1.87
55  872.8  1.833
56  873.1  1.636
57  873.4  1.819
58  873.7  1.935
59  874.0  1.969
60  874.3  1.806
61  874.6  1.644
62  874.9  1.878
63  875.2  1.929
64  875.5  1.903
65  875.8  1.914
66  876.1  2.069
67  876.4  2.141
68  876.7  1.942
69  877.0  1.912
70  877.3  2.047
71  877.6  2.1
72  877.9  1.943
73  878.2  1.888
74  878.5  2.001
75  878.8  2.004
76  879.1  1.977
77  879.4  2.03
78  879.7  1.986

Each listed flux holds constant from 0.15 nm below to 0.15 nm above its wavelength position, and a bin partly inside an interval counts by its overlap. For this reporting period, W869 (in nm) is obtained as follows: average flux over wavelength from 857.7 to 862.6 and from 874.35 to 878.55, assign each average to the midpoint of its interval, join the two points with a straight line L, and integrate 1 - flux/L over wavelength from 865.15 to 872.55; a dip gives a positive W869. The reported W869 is 0.301 nm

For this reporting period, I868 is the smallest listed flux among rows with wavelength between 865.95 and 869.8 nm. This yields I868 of 1.508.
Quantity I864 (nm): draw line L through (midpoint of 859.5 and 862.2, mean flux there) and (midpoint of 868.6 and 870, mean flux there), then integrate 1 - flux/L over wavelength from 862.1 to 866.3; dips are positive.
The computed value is 0.11 nm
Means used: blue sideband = 1.86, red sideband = 1.88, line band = 1.82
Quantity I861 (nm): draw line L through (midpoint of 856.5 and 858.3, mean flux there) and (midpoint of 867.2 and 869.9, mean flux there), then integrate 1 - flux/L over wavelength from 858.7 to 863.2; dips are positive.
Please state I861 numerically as 0.12 nm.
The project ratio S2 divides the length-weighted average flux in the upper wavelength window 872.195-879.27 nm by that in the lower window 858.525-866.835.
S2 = 1.1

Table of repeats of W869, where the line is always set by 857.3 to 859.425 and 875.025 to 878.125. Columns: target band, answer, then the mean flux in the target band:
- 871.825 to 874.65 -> 0.20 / 1.83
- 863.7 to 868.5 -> 0.35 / 1.8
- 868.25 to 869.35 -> 0.07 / 1.83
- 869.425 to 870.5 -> 0.01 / 1.93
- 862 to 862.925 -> -0.04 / 2.02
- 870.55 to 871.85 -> 0.03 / 1.91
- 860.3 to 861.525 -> 0.07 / 1.82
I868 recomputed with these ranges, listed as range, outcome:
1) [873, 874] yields 1.636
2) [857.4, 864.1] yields 1.52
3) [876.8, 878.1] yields 1.912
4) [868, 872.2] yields 1.778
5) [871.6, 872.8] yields 1.833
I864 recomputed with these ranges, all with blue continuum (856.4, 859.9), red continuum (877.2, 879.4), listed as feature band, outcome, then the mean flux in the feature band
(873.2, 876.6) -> 0.13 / 1.91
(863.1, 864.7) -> 0.13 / 1.78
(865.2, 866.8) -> 0.23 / 1.66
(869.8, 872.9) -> 0.10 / 1.9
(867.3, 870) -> 0.05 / 1.92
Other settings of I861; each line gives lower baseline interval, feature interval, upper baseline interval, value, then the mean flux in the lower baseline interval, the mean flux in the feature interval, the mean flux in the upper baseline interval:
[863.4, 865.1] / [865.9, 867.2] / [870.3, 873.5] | 0.17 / 1.82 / 1.59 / 1.87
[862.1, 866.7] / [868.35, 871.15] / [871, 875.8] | -0.11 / 1.8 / 1.9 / 1.85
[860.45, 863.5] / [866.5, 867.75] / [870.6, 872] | 0.09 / 1.9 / 1.76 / 1.91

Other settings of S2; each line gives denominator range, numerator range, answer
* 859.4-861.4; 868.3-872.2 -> 1.04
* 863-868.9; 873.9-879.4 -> 1.09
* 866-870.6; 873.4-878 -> 1.06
